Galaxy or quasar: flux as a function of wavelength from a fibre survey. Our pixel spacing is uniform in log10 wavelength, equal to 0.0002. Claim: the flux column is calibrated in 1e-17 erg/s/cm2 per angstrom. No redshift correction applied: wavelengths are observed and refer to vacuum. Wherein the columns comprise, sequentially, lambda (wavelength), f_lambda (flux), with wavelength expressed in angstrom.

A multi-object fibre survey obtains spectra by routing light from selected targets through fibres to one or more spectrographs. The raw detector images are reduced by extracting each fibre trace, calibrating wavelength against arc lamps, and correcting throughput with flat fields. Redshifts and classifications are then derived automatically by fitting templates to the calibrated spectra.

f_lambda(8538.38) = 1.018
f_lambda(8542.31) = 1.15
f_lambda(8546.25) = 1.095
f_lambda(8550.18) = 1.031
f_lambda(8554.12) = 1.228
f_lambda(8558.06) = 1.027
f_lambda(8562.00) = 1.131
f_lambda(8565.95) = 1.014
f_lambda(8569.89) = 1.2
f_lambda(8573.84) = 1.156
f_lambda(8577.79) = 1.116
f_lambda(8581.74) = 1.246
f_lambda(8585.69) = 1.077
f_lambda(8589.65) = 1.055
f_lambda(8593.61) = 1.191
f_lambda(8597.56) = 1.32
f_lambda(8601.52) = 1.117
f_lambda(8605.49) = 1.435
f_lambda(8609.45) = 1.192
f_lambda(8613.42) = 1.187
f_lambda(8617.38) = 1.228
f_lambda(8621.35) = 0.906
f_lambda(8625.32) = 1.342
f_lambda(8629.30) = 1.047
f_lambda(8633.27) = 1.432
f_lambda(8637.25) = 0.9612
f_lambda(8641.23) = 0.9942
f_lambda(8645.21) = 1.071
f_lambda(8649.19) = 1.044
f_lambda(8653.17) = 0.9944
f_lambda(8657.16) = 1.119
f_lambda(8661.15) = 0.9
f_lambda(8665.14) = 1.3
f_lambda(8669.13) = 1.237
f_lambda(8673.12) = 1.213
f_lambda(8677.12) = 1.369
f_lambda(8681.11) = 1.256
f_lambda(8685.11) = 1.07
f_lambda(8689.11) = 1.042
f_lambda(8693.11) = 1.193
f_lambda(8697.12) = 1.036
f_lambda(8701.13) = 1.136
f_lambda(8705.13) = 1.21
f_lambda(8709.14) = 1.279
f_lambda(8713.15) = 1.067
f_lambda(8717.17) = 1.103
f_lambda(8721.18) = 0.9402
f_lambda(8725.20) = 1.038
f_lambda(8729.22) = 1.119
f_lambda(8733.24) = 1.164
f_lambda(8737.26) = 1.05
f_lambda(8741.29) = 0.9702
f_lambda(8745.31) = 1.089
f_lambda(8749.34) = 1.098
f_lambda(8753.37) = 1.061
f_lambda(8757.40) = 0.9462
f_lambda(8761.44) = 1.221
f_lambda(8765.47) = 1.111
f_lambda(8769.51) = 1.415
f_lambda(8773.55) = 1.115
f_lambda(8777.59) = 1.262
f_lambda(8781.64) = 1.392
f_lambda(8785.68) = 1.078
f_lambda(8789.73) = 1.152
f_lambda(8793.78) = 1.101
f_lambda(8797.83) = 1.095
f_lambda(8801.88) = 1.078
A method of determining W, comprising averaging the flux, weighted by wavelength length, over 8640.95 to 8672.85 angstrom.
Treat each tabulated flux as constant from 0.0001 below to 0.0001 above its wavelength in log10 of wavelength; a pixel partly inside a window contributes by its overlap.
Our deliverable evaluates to 1.09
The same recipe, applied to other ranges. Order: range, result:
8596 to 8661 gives 1.14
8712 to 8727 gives 1.04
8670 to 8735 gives 1.14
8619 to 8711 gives 1.14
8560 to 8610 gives 1.17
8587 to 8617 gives 1.21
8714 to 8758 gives 1.06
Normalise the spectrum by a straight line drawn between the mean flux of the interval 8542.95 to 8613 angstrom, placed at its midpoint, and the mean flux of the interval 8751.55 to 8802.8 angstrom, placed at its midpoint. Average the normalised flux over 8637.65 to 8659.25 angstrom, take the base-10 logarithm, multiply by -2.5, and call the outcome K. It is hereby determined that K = 0.12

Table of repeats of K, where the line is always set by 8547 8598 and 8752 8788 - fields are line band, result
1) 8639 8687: 0.02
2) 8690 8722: 0.04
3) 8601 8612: -0.11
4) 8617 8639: 0.00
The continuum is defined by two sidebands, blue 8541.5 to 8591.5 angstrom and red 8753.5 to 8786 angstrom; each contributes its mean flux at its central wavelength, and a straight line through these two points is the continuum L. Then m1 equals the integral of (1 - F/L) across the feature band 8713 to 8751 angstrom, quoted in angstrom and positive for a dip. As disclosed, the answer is 3.7 angstrom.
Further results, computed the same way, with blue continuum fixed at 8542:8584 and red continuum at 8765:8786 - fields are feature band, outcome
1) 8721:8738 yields 2.04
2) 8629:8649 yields 1.18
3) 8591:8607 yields -1.48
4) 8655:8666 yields 0.91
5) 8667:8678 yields -0.68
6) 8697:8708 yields 0.48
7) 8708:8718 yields 0.57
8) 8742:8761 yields 2.74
